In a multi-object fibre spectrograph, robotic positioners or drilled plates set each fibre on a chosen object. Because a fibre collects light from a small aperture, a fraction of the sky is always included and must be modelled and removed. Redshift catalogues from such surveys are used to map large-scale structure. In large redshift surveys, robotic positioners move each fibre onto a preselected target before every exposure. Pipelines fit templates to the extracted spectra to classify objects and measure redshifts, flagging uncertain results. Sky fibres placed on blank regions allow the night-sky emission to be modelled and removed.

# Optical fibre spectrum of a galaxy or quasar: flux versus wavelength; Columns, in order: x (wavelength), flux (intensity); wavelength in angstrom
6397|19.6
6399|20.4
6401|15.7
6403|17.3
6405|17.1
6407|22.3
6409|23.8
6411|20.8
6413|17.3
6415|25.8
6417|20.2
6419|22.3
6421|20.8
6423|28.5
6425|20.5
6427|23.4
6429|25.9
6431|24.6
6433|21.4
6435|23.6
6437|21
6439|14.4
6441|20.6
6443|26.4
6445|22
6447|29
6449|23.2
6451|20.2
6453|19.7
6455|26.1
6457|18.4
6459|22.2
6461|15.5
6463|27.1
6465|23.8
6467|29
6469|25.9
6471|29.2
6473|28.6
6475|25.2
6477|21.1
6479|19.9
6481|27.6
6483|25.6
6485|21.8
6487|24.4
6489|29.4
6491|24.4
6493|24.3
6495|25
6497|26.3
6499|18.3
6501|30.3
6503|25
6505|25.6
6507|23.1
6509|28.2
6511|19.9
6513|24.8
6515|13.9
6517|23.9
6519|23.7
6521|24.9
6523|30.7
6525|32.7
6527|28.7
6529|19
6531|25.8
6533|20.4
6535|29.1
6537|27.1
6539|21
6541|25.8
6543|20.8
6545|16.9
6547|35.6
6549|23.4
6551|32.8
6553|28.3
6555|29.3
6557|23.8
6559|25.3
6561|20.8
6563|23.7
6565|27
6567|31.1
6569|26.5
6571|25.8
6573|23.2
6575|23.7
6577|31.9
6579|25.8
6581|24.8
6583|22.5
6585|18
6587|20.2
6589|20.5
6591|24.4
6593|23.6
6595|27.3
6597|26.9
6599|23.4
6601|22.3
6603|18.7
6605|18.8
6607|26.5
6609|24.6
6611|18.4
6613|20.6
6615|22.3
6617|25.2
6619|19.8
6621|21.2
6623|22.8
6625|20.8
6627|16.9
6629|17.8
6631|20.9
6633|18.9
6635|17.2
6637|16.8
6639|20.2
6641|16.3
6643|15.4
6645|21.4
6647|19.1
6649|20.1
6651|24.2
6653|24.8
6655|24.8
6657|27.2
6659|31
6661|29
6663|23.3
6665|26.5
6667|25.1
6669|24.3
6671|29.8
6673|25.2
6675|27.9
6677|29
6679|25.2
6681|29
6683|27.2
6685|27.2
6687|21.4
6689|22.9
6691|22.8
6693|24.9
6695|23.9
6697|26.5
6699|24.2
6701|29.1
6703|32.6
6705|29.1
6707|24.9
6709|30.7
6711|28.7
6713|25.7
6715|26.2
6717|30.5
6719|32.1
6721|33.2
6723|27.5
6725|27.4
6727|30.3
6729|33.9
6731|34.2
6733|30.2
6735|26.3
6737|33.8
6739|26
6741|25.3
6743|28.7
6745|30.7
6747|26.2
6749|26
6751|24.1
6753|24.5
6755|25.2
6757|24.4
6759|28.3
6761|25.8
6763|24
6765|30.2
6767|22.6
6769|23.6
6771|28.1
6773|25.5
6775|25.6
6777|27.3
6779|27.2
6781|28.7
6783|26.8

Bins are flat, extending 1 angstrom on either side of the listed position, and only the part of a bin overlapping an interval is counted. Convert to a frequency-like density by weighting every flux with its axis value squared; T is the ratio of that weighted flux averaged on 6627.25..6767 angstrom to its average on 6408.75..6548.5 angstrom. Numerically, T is 1.2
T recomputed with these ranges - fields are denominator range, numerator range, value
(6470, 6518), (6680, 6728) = 1.20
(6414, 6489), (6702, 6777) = 1.30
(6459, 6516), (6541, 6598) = 1.06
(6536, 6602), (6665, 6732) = 1.15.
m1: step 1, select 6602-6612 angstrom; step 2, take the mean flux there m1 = 21.4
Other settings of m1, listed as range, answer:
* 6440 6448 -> 24.5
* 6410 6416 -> 21.3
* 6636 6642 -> 17.8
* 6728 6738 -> 31.7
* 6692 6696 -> 24.4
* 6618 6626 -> 21.1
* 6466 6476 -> 27.6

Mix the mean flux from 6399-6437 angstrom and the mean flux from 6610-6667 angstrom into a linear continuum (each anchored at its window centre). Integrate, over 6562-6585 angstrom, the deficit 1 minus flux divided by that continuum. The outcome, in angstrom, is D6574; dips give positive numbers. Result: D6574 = -4.3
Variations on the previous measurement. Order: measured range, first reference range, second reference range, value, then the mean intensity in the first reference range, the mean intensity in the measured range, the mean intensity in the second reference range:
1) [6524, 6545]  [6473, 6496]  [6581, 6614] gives -0.91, 24.6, 24.7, 22.4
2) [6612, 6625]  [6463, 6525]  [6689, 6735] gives 2.43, 25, 21.9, 28.4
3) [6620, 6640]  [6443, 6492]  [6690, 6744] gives 5.65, 24.2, 19.4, 28.5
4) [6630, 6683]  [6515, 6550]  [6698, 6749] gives 7.70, 24.9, 23.6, 29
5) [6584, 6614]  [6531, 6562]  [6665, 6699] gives 3.81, 25.4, 22.3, 25.7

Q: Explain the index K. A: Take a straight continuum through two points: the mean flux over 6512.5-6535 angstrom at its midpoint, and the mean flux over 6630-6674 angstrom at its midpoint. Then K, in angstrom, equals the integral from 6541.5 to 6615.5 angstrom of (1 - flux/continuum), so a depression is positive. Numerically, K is -1.50 angstrom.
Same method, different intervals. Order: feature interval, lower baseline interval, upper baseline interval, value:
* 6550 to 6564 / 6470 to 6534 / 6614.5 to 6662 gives -1.72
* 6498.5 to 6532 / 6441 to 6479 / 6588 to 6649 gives -2.77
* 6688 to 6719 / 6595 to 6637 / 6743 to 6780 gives -3.60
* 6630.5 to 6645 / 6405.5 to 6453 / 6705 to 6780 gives 4.39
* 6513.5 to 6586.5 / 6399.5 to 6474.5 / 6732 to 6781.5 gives -3.55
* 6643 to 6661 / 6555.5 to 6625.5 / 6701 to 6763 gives 1.26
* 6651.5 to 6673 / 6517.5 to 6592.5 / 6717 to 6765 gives 0.42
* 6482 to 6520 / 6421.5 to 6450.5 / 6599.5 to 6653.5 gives -3.28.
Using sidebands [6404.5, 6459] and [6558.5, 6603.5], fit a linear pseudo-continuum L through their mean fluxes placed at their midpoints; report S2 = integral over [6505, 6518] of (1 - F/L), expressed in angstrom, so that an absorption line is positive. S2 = 0.4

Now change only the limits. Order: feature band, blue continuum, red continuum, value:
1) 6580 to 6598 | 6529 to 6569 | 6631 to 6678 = 1.1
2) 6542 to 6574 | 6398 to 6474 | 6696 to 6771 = -1.5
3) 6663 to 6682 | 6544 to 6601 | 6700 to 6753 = 0.6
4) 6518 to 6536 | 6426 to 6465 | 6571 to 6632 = -2.9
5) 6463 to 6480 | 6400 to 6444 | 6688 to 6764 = -2.2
